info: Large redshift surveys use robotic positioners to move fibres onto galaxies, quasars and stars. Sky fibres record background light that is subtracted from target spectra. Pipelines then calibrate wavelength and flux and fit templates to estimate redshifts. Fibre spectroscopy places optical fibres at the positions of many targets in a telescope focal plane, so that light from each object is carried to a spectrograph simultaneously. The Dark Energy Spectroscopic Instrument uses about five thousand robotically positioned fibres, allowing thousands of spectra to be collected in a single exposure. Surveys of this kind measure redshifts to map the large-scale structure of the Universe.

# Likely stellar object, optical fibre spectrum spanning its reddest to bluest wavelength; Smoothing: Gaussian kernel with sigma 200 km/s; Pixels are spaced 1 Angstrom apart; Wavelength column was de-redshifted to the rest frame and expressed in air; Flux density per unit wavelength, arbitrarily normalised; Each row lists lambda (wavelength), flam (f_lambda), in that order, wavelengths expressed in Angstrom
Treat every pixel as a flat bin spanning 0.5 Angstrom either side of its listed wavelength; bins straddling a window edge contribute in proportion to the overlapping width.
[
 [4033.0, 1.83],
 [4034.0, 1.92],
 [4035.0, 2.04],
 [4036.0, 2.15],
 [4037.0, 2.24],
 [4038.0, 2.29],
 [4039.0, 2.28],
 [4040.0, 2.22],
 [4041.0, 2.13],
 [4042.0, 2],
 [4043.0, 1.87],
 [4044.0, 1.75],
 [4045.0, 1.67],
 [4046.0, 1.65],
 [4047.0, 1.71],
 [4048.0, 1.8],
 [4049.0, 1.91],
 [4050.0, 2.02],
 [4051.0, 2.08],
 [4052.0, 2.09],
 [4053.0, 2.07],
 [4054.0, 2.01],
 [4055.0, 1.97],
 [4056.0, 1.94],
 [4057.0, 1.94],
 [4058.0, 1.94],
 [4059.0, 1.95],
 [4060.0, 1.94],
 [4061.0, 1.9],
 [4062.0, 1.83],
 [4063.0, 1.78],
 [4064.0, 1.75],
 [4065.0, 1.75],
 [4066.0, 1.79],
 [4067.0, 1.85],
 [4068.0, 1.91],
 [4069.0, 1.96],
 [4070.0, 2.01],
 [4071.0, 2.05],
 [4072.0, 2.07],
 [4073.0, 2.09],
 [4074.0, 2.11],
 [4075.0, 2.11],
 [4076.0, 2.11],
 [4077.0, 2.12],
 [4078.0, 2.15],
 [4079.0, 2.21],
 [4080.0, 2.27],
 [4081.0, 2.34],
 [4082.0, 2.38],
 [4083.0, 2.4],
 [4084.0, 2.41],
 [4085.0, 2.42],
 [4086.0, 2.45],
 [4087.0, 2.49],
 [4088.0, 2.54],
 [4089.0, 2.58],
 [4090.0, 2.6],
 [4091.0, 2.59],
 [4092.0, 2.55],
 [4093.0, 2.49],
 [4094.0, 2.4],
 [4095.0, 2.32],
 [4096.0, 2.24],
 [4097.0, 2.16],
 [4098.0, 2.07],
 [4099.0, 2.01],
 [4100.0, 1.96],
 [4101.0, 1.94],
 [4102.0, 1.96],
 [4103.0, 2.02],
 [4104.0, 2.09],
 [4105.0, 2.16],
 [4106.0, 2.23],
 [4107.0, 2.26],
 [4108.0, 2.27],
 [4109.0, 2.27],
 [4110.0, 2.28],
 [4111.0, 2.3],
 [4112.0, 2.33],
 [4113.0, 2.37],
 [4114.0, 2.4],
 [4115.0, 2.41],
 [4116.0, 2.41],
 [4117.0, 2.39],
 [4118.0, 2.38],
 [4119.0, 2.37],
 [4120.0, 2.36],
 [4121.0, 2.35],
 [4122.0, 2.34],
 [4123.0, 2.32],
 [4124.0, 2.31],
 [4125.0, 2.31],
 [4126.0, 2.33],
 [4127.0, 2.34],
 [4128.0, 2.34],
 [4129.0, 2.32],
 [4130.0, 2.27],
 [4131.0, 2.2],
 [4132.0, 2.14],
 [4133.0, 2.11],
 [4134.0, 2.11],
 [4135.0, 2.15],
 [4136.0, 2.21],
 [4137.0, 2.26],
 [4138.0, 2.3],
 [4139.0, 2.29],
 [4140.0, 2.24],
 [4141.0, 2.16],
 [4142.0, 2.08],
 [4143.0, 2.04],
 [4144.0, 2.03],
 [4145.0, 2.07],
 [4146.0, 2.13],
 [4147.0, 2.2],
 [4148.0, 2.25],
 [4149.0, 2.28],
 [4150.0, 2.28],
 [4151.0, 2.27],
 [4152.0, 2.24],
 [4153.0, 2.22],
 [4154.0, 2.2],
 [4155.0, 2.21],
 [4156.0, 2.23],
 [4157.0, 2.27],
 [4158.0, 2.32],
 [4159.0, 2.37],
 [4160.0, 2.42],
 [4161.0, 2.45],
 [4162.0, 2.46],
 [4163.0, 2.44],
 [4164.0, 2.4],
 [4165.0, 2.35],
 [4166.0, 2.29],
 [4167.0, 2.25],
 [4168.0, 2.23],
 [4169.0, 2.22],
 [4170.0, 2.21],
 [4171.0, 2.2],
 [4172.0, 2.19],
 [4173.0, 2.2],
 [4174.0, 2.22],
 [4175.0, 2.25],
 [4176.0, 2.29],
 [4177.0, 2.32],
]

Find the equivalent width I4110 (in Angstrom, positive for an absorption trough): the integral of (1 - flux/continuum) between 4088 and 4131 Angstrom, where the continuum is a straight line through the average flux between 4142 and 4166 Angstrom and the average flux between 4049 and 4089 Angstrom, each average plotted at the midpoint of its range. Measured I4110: -2.5 Angstrom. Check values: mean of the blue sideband 2.09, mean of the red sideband 2.26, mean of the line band 2.3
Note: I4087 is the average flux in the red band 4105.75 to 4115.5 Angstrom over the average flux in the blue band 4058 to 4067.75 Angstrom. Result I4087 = 1.25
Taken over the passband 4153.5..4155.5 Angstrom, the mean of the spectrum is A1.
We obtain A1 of 2.21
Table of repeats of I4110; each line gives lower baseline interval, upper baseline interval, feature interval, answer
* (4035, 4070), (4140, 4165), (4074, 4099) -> -3.5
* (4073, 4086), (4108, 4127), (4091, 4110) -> 0.8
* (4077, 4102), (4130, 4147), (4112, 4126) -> -0.9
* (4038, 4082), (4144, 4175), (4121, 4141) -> -0.7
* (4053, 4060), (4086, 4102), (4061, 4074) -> 1.0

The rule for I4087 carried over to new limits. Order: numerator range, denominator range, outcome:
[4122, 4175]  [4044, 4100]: 1.07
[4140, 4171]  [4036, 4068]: 1.16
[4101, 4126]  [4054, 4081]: 1.15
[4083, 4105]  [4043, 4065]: 1.22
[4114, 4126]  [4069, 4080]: 1.12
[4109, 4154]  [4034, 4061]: 1.14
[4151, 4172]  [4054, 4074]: 1.19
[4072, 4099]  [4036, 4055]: 1.16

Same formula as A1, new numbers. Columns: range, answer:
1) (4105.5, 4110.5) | 2.26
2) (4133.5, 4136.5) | 2.16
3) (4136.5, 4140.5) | 2.27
